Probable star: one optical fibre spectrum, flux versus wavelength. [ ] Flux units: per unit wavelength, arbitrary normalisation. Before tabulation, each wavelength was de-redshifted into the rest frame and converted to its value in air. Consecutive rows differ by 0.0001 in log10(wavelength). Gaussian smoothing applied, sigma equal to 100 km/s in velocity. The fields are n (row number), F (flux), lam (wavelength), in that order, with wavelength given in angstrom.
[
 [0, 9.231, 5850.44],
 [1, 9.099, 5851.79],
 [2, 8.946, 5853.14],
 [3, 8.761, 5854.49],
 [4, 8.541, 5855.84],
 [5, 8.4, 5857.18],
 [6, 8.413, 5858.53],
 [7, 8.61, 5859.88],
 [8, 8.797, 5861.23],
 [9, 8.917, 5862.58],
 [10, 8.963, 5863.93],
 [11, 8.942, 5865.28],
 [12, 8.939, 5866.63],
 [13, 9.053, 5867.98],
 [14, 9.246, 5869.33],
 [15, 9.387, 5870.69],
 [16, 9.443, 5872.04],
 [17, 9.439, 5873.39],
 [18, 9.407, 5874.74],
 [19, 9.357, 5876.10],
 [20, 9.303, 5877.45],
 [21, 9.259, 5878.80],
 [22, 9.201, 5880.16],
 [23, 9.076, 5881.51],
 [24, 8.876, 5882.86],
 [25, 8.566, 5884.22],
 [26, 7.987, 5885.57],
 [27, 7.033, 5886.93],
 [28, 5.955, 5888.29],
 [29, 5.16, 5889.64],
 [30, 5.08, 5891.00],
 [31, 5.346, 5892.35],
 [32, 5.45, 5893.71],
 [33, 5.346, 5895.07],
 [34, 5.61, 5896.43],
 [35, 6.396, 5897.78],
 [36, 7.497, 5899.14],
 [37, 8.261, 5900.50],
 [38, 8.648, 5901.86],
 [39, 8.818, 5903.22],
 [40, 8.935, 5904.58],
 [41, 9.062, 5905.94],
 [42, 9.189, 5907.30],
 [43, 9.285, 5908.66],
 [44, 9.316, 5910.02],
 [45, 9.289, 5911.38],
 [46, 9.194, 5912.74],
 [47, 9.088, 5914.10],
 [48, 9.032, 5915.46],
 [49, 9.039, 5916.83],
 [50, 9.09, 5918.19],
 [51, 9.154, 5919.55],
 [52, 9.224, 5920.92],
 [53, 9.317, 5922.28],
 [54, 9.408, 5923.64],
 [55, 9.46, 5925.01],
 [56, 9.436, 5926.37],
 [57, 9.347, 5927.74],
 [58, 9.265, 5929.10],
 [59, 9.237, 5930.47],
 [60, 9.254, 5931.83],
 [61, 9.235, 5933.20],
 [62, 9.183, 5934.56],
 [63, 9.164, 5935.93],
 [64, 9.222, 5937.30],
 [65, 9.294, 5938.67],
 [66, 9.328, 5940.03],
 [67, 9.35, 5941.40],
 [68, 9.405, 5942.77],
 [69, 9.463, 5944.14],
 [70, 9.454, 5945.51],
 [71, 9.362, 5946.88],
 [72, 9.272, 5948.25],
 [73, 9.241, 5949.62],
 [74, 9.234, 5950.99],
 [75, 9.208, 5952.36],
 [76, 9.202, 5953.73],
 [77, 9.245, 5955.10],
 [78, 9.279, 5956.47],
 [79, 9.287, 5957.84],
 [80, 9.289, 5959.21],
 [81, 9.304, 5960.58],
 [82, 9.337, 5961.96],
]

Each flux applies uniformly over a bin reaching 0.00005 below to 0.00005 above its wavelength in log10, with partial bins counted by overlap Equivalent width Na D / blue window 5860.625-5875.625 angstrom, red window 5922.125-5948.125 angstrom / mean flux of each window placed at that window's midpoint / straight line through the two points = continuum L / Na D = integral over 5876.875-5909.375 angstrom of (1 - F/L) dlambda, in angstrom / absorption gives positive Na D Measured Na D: 5.6 angstrom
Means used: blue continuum 9.14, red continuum 9.32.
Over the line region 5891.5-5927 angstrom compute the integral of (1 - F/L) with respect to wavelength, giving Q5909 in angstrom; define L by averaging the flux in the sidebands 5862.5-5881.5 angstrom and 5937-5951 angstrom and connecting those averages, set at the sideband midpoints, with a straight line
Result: 3.5 angstrom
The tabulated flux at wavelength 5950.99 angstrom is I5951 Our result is 9.234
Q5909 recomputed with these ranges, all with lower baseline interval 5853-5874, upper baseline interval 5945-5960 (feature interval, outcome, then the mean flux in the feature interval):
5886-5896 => 3.7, 5.68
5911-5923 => 0.0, 9.16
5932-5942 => 0.0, 9.25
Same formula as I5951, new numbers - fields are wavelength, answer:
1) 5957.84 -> 9.287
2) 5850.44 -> 9.231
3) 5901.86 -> 8.648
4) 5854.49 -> 8.761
